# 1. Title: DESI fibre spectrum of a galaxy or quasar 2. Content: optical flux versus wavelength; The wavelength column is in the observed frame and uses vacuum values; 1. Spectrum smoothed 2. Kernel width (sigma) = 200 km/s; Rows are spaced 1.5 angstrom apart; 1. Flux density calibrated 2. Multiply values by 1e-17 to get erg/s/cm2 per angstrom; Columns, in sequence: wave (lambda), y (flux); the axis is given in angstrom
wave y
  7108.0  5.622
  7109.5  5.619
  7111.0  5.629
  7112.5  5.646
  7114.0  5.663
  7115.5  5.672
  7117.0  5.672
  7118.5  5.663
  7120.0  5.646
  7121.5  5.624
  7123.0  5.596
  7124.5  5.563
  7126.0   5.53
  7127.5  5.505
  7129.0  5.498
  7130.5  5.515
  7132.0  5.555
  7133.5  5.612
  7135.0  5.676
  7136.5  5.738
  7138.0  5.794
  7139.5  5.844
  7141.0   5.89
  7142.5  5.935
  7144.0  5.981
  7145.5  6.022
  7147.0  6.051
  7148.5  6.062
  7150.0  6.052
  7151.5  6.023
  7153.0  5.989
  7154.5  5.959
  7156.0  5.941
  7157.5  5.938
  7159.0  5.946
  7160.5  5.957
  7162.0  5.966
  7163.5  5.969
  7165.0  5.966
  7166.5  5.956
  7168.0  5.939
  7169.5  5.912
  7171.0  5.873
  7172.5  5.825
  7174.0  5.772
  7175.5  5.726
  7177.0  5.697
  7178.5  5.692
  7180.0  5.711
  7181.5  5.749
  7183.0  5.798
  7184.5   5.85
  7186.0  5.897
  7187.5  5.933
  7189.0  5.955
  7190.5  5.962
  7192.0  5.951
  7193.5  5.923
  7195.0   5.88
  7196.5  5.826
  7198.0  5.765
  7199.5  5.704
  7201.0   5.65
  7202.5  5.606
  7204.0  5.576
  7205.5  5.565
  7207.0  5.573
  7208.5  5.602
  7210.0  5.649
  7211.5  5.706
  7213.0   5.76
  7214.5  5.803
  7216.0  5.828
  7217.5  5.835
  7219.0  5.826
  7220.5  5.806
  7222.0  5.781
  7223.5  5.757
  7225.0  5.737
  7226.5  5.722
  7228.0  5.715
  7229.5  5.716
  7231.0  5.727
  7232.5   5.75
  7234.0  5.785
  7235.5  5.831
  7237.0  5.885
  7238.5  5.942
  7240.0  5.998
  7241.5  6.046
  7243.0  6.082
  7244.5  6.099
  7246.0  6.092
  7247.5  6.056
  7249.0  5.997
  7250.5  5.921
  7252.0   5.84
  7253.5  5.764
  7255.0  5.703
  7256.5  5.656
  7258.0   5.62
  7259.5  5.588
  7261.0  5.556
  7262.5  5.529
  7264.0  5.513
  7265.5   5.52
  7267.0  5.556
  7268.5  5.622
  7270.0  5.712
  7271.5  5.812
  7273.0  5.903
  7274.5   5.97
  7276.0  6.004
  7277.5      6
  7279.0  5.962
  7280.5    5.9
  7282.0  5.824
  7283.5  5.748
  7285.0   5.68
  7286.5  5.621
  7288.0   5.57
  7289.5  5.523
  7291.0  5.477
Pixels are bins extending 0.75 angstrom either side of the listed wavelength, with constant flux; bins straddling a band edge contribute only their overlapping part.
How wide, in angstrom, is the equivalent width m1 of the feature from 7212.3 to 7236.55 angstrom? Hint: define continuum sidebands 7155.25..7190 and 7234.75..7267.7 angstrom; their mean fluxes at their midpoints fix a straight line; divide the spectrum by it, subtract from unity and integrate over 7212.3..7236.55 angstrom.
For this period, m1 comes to 0.2 angstrom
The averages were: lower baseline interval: 5.87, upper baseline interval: 5.81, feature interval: 5.78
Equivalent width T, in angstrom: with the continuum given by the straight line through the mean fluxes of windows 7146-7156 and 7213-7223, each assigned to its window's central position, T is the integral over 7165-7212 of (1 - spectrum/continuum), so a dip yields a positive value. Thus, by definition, 0.9 angstrom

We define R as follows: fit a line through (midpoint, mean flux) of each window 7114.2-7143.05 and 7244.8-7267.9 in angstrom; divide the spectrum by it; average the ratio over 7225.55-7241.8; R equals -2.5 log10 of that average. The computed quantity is -0.02 mag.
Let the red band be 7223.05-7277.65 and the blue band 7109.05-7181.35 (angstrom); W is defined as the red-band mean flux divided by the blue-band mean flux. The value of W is 1.00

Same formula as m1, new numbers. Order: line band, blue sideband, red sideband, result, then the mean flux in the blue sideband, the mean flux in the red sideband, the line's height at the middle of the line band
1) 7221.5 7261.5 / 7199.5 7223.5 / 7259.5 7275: -1.05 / 5.71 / 5.66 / 5.68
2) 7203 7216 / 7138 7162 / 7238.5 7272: 0.45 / 5.97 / 5.79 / 5.87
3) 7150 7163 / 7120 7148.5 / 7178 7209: -0.51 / 5.73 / 5.77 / 5.74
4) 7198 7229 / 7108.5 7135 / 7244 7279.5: 0.07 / 5.6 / 5.79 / 5.72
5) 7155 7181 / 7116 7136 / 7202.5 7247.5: -0.87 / 5.59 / 5.8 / 5.68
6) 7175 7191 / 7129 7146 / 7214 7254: -0.01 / 5.76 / 5.87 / 5.81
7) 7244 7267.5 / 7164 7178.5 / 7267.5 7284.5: 0.41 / 5.85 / 5.85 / 5.85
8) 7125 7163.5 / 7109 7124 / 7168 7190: -0.80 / 5.64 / 5.82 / 5.72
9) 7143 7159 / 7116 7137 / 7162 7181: -0.75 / 5.6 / 5.84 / 5.73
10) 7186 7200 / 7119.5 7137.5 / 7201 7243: -0.42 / 5.59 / 5.76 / 5.71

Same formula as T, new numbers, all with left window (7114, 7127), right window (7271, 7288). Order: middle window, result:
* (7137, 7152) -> -0.8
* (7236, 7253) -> -0.6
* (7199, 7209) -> 0.2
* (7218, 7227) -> 0.0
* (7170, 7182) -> -0.1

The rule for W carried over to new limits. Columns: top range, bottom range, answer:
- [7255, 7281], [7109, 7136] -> 1.02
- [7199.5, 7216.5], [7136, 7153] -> 0.95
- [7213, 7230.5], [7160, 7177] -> 0.98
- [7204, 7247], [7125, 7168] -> 0.99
